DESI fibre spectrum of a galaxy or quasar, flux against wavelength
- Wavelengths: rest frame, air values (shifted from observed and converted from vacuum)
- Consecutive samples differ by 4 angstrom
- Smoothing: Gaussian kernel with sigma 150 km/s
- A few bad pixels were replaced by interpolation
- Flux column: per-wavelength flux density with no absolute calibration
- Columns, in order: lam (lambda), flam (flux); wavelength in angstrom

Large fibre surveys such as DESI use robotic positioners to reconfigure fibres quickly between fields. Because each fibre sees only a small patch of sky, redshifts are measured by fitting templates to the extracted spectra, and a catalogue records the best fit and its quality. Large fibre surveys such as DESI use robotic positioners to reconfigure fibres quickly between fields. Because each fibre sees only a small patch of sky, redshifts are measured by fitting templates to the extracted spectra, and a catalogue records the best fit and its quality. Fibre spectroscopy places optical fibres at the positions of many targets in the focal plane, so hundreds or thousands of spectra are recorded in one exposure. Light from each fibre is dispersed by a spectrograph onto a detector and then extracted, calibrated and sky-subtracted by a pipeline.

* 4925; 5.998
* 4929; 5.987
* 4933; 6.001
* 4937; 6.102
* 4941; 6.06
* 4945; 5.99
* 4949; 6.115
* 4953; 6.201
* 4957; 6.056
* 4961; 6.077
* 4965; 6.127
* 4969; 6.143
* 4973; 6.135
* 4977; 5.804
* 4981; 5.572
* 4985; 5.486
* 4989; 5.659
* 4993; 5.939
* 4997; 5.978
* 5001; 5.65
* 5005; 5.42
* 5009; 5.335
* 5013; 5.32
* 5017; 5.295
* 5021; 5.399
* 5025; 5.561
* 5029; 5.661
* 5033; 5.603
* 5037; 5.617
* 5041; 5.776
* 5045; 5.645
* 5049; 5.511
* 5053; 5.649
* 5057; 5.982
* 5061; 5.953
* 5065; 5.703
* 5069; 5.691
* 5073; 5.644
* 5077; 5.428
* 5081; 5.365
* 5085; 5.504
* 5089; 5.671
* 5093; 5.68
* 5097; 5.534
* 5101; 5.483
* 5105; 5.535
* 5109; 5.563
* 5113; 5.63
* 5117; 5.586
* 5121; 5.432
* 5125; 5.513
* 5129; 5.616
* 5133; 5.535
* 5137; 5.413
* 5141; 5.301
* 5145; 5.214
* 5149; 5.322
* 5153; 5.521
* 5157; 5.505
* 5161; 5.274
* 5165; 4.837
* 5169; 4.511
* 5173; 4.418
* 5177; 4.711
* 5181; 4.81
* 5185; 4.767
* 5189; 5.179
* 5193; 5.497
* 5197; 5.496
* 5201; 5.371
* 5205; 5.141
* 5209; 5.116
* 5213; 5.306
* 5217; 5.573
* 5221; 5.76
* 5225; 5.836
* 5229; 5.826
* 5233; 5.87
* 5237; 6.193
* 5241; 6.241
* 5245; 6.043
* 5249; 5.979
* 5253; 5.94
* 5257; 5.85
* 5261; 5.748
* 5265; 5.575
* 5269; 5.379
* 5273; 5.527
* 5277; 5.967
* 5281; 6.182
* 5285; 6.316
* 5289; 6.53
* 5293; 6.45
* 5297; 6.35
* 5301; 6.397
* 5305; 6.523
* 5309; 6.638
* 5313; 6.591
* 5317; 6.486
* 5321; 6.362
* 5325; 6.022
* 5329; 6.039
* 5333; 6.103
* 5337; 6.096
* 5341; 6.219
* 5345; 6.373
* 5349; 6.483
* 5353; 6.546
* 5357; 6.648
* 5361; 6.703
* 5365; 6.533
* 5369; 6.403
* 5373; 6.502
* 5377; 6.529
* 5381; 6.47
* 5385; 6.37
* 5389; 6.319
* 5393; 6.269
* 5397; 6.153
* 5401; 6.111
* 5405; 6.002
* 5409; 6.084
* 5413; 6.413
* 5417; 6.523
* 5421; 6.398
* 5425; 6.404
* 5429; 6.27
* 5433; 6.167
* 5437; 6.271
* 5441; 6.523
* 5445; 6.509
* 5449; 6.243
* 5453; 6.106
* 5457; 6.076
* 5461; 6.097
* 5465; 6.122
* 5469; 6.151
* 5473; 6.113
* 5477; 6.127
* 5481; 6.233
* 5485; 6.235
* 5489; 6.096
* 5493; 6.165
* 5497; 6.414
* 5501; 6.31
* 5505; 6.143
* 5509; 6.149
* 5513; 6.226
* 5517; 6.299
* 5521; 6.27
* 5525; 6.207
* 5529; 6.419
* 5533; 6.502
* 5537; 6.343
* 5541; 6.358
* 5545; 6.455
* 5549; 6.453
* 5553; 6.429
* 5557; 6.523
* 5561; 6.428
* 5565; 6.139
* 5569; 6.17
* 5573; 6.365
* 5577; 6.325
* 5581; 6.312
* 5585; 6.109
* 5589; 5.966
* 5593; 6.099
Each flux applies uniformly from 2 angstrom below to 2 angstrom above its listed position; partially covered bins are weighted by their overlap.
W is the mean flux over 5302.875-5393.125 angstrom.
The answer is 6.4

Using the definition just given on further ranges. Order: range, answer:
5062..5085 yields 5.58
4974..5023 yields 5.58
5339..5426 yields 6.38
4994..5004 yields 5.79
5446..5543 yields 6.23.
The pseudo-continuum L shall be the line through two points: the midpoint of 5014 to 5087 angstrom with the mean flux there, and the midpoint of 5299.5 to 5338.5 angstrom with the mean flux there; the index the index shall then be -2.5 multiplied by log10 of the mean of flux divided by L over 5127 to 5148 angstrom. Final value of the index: 0.08 mag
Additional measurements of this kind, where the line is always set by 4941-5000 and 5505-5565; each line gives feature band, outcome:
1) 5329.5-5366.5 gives -0.03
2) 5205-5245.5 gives 0.07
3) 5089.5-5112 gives 0.09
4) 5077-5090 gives 0.10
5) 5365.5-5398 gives -0.03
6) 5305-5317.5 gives -0.07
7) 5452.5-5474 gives 0.03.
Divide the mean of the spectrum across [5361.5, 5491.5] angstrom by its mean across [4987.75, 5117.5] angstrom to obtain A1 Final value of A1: 1.12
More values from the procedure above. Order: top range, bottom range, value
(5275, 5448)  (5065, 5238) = 1.18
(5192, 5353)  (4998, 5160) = 1.08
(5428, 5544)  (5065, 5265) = 1.14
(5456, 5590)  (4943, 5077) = 1.09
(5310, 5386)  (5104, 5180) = 1.21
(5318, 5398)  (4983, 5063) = 1.13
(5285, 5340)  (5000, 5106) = 1.14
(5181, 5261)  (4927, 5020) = 0.96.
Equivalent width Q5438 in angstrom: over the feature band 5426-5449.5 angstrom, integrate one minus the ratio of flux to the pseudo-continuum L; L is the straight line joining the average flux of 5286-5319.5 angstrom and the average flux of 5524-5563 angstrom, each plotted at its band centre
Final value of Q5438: 0.40 angstrom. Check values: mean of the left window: 6.49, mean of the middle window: 6.34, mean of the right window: 6.42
